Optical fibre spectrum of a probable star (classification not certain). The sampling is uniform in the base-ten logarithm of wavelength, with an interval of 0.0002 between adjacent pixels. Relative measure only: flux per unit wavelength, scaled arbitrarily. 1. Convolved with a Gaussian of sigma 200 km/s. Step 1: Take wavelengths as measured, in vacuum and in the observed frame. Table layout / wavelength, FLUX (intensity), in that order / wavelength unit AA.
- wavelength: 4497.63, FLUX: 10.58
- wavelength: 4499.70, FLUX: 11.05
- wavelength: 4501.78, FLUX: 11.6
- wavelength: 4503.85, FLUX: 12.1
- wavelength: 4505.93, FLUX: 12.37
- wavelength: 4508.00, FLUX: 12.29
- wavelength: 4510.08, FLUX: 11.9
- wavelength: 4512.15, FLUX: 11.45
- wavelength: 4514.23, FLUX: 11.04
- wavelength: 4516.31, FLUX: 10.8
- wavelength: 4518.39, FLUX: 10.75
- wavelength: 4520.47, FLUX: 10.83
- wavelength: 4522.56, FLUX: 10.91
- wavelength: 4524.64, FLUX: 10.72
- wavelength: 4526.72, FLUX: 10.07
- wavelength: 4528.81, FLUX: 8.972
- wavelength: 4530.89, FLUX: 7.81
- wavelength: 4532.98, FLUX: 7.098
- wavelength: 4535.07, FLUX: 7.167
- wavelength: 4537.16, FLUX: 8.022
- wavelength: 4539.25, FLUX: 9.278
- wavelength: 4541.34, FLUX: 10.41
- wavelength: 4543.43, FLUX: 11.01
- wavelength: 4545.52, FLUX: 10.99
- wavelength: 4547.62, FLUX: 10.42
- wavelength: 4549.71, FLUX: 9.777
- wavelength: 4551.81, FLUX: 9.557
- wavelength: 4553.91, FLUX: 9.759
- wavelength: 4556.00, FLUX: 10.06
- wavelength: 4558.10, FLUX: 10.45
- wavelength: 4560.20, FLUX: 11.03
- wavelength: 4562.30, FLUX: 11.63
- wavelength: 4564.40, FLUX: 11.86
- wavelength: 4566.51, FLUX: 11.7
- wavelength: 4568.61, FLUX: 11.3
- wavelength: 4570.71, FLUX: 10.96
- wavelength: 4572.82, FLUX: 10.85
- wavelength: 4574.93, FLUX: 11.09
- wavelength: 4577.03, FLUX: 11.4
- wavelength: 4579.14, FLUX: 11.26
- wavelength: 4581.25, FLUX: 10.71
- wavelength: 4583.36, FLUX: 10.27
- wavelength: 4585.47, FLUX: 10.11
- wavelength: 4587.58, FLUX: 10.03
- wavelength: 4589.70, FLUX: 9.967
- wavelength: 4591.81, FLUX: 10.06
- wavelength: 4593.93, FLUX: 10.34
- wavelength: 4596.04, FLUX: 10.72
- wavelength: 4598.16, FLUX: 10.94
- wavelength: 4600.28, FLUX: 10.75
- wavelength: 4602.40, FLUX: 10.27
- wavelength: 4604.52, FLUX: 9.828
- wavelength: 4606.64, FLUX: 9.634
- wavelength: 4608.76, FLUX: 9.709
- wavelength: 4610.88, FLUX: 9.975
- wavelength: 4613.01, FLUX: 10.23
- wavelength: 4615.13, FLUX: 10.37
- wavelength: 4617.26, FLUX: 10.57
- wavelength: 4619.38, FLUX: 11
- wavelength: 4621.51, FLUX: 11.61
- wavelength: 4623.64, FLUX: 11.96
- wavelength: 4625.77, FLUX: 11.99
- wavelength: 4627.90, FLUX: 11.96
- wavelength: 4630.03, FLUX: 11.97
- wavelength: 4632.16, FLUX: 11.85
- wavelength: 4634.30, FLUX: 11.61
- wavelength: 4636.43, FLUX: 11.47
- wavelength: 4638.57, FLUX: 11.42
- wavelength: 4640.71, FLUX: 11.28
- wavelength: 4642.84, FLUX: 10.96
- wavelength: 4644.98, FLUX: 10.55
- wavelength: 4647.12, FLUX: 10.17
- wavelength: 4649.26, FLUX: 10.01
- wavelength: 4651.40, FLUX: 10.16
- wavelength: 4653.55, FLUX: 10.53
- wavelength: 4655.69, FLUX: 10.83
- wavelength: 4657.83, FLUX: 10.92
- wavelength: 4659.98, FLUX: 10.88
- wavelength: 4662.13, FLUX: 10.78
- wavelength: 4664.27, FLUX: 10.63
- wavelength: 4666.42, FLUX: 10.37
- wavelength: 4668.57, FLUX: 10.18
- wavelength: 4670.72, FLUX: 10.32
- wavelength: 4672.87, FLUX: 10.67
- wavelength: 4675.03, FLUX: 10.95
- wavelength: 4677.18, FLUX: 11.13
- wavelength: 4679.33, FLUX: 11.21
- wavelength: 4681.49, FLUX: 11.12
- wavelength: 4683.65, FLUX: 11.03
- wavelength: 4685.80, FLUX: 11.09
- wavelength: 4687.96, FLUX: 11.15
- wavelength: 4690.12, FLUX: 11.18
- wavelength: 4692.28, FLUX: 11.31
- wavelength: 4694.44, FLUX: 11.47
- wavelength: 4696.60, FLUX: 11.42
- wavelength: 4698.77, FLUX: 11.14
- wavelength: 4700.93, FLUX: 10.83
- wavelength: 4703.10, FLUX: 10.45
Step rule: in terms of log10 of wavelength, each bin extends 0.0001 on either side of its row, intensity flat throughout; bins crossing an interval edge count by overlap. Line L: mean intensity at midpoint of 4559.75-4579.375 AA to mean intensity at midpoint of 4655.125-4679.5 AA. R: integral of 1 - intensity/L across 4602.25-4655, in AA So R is 0.5 AA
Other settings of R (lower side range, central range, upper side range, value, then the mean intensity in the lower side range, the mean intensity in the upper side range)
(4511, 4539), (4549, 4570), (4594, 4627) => -1.4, 9.66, 10.6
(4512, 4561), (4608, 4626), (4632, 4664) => -0.3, 9.9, 10.9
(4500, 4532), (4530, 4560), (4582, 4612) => 3.3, 10.9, 10.2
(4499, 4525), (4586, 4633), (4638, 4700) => 1.5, 11.4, 10.9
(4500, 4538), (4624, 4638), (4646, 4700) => -1.4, 10.3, 10.8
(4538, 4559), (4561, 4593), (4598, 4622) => -2.0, 10.1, 10.4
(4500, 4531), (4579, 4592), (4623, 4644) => 1.2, 11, 11.6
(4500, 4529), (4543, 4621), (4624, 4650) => 4.8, 11.2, 11.3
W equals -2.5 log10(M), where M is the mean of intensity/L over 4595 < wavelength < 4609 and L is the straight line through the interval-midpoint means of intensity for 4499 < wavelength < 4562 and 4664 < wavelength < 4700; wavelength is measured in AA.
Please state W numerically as 0.04 mag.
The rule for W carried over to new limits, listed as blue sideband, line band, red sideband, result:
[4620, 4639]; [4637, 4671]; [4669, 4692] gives 0.072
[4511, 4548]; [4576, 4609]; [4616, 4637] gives 0.060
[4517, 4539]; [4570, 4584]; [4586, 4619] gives -0.109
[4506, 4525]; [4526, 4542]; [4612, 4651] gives 0.301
